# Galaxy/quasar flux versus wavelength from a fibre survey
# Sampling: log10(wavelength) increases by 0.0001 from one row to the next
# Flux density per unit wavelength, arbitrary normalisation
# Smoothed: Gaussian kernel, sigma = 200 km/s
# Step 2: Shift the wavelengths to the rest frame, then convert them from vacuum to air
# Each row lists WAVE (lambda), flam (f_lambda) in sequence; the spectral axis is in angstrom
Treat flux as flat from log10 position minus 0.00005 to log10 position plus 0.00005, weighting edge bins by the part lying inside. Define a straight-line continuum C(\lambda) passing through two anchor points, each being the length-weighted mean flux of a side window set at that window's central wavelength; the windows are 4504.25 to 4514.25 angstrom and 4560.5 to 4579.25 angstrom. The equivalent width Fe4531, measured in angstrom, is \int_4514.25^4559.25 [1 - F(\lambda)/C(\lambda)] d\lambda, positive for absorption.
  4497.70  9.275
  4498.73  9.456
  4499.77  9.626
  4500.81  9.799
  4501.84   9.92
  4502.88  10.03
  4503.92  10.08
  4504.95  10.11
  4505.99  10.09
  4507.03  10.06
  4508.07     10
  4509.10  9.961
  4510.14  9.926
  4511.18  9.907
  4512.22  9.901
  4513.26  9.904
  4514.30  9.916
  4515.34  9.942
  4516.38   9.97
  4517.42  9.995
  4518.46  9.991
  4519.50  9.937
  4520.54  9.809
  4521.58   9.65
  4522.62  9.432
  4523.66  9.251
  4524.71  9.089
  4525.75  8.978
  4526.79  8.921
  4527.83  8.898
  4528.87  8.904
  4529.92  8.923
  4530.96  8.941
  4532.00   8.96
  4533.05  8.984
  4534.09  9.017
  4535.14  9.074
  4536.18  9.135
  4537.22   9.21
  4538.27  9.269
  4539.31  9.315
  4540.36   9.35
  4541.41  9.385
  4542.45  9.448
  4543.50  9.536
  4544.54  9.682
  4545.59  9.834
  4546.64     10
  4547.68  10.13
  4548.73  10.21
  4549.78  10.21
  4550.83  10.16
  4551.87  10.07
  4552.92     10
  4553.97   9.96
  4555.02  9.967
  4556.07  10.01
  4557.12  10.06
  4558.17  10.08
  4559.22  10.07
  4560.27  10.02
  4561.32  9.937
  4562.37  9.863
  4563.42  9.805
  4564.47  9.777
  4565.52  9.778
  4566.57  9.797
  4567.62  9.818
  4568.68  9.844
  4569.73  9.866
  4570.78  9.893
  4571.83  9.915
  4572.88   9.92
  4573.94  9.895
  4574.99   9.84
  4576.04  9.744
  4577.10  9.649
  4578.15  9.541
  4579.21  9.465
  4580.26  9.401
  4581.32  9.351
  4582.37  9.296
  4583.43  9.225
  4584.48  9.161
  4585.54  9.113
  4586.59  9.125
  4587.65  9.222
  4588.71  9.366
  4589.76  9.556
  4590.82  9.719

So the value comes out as 1.5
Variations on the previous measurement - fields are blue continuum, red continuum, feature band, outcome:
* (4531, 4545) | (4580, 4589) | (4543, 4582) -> -2.6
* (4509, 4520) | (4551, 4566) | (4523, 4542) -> 1.6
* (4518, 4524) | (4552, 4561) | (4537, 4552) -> 0.3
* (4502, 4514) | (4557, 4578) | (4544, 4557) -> -0.2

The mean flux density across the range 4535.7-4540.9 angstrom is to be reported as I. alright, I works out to 9.25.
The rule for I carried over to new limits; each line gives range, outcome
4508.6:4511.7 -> 9.92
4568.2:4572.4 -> 9.9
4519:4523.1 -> 9.72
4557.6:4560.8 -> 10.1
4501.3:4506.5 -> 10.1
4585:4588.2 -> 9.14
